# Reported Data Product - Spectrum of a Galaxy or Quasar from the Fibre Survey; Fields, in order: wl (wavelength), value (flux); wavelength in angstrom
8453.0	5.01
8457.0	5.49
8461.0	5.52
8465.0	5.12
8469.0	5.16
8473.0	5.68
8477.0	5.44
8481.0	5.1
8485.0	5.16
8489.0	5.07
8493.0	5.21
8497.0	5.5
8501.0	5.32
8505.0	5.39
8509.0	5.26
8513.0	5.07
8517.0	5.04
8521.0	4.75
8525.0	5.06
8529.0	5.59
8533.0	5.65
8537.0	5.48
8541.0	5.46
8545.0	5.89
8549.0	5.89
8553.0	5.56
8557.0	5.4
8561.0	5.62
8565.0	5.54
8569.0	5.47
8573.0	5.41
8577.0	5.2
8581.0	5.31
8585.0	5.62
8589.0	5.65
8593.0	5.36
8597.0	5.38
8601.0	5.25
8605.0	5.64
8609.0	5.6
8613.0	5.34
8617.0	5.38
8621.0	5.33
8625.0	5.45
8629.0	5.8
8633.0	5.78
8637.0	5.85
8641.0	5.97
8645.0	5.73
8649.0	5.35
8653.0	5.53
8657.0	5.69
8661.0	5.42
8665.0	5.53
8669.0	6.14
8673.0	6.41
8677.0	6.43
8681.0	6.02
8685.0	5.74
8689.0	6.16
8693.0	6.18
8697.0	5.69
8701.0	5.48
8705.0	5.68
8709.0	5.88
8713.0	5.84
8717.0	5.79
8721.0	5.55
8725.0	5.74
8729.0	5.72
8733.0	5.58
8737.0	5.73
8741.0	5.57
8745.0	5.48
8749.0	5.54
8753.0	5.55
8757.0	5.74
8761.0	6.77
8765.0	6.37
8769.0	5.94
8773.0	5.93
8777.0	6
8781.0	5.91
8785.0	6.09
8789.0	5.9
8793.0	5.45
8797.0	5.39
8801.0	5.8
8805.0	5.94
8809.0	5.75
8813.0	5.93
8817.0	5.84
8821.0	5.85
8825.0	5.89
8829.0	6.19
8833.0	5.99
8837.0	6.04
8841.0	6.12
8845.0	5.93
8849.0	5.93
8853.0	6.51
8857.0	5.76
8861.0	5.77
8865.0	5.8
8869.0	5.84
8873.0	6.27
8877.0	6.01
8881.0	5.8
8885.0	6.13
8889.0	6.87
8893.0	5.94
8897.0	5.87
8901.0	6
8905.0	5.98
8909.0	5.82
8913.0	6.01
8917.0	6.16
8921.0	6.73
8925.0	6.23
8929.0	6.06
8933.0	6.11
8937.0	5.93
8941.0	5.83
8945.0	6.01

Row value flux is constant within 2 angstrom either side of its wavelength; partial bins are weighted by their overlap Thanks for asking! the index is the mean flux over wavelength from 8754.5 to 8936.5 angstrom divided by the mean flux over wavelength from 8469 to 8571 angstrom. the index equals 1.1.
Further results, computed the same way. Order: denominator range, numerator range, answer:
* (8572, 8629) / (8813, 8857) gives 1.11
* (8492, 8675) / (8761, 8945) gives 1.09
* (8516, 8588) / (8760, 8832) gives 1.09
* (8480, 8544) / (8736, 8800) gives 1.11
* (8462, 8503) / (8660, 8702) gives 1.13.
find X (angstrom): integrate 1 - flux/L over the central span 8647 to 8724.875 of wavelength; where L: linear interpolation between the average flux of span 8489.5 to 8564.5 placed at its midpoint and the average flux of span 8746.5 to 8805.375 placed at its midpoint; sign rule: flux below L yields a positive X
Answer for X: -1.5 angstrom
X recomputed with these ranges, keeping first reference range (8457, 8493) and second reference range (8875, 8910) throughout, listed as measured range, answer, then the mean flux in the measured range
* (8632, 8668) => -0.3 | 5.66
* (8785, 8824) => 0.7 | 5.78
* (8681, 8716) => -0.9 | 5.84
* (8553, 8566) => -0.2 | 5.52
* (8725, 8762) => 0.4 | 5.71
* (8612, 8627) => 0.5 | 5.38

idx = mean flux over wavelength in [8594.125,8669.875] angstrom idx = 5.58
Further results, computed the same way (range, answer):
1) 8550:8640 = 5.51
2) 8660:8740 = 5.84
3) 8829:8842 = 6.07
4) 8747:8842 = 5.91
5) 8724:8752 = 5.62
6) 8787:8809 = 5.7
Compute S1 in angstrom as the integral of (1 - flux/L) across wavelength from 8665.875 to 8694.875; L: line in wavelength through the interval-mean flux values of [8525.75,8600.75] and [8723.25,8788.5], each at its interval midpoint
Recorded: -2.1 angstrom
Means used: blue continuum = 5.51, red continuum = 5.86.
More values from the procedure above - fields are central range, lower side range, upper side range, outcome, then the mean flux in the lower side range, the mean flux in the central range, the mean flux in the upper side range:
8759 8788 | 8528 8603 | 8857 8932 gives -1.4 angstrom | 5.51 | 6.14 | 6.06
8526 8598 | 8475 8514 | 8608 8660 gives -1.4 angstrom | 5.26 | 5.52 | 5.6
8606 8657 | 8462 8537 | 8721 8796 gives -0.5 angstrom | 5.26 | 5.6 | 5.82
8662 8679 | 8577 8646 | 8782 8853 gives -1.3 angstrom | 5.54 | 6.09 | 5.9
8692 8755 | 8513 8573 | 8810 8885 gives 0.8 angstrom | 5.44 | 5.68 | 5.97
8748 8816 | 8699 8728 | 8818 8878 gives -0.4 angstrom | 5.71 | 5.89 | 5.99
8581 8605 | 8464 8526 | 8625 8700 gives 0.5 angstrom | 5.21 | 5.46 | 5.84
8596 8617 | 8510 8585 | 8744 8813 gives 0.3 angstrom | 5.41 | 5.44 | 5.86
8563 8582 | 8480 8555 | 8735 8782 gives 0.3 angstrom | 5.34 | 5.39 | 5.88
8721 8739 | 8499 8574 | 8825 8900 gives 0.3 angstrom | 5.41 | 5.68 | 6.04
